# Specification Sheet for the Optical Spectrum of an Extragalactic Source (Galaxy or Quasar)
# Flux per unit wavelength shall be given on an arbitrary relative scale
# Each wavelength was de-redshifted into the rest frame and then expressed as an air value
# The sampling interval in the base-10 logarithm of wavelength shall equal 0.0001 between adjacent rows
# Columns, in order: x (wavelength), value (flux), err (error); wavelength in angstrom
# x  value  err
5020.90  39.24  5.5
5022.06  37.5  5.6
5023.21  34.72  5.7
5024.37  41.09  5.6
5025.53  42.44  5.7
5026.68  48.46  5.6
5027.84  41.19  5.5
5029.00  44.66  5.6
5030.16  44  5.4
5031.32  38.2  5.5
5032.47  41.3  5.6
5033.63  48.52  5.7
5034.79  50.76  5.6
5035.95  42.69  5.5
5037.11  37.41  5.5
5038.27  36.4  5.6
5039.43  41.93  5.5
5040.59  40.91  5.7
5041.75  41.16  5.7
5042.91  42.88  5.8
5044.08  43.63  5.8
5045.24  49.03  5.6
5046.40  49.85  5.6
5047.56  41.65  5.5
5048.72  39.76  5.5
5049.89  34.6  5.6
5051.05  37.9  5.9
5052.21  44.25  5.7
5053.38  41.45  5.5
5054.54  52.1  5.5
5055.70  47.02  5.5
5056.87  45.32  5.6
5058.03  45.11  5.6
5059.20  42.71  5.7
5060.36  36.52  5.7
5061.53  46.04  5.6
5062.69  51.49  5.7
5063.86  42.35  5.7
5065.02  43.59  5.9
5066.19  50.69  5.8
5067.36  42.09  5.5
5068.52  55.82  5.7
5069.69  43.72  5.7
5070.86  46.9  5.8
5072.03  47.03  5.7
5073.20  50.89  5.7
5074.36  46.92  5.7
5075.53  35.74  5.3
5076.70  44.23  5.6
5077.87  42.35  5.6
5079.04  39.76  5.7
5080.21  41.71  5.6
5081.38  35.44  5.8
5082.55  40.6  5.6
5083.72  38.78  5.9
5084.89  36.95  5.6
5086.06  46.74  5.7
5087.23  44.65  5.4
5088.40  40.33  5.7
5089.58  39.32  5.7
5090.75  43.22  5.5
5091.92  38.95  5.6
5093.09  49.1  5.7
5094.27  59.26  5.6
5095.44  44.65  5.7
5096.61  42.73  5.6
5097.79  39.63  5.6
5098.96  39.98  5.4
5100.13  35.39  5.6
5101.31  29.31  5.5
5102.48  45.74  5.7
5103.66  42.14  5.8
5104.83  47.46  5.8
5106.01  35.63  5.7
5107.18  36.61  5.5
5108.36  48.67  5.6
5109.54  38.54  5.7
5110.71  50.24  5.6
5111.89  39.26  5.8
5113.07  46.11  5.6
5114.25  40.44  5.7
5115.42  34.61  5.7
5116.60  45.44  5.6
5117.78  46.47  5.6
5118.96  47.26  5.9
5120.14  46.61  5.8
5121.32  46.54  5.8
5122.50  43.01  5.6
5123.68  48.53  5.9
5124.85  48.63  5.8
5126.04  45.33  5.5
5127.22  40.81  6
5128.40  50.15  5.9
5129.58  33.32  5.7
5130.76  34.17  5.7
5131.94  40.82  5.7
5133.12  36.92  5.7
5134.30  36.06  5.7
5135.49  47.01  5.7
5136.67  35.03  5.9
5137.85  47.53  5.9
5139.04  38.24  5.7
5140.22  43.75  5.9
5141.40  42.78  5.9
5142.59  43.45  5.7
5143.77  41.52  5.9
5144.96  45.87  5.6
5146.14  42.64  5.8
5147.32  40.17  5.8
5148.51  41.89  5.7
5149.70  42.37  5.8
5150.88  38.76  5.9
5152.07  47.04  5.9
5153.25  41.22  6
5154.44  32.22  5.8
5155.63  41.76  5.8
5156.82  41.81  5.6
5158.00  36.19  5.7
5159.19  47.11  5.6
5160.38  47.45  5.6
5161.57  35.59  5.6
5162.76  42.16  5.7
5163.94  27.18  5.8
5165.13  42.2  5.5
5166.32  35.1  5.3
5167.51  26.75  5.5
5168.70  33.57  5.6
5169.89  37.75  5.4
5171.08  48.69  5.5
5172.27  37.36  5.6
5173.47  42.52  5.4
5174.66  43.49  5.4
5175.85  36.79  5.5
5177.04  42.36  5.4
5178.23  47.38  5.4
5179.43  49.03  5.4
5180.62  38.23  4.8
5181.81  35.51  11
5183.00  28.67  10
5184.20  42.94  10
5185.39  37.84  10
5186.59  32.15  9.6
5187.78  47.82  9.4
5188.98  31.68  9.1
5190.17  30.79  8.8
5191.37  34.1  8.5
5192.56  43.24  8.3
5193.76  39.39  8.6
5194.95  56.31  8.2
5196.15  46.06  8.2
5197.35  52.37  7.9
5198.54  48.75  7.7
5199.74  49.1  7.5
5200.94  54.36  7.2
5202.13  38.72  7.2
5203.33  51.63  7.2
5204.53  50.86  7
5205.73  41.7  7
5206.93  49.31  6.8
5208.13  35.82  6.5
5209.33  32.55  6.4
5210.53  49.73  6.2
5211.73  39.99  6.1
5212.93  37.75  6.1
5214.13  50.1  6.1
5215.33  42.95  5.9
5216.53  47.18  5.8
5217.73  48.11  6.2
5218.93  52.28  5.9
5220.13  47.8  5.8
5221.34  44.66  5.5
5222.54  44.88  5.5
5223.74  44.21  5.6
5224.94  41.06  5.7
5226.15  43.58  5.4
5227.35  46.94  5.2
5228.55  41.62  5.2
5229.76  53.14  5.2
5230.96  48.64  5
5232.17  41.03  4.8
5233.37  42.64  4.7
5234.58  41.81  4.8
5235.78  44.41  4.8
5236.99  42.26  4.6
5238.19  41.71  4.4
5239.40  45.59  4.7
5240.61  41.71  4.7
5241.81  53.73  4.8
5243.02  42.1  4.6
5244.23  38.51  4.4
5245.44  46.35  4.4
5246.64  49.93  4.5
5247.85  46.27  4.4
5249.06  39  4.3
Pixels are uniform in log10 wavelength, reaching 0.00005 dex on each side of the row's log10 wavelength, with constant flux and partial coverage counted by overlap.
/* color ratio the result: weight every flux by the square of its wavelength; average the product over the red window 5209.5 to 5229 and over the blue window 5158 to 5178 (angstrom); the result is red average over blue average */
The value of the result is 1.2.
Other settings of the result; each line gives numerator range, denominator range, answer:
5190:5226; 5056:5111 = 1.09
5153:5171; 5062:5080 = 0.87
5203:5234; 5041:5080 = 1.08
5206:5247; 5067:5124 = 1.09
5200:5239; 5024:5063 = 1.11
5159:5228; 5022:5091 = 1.04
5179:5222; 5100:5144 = 1.06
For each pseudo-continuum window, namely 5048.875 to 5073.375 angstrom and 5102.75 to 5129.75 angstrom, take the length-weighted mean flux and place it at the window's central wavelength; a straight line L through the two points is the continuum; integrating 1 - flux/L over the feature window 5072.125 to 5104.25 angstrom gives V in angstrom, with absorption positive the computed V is 1.6 angstrom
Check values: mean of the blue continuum 44.9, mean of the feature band 42.1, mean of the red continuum 43.7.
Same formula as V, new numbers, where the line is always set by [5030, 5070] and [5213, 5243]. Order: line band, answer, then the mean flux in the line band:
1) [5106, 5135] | 1.20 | 42.6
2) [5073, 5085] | 0.81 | 41.1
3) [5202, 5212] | 0.32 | 43.7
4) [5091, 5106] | 0.55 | 42.6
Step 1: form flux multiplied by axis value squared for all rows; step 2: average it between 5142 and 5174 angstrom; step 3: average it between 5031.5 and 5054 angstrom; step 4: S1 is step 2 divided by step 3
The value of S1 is 0.99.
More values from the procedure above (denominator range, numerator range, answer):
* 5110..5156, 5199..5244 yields 1.10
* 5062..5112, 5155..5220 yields 1.01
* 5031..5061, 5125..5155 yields 1.00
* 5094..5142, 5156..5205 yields 1.00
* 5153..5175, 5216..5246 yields 1.19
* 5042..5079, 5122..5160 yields 0.97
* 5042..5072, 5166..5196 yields 0.92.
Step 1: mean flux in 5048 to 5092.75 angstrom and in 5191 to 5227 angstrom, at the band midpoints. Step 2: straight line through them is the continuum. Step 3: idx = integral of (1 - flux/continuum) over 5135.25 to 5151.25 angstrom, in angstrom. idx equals 0.8 angstrom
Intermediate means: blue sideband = 43.3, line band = 42.2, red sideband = 45.4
